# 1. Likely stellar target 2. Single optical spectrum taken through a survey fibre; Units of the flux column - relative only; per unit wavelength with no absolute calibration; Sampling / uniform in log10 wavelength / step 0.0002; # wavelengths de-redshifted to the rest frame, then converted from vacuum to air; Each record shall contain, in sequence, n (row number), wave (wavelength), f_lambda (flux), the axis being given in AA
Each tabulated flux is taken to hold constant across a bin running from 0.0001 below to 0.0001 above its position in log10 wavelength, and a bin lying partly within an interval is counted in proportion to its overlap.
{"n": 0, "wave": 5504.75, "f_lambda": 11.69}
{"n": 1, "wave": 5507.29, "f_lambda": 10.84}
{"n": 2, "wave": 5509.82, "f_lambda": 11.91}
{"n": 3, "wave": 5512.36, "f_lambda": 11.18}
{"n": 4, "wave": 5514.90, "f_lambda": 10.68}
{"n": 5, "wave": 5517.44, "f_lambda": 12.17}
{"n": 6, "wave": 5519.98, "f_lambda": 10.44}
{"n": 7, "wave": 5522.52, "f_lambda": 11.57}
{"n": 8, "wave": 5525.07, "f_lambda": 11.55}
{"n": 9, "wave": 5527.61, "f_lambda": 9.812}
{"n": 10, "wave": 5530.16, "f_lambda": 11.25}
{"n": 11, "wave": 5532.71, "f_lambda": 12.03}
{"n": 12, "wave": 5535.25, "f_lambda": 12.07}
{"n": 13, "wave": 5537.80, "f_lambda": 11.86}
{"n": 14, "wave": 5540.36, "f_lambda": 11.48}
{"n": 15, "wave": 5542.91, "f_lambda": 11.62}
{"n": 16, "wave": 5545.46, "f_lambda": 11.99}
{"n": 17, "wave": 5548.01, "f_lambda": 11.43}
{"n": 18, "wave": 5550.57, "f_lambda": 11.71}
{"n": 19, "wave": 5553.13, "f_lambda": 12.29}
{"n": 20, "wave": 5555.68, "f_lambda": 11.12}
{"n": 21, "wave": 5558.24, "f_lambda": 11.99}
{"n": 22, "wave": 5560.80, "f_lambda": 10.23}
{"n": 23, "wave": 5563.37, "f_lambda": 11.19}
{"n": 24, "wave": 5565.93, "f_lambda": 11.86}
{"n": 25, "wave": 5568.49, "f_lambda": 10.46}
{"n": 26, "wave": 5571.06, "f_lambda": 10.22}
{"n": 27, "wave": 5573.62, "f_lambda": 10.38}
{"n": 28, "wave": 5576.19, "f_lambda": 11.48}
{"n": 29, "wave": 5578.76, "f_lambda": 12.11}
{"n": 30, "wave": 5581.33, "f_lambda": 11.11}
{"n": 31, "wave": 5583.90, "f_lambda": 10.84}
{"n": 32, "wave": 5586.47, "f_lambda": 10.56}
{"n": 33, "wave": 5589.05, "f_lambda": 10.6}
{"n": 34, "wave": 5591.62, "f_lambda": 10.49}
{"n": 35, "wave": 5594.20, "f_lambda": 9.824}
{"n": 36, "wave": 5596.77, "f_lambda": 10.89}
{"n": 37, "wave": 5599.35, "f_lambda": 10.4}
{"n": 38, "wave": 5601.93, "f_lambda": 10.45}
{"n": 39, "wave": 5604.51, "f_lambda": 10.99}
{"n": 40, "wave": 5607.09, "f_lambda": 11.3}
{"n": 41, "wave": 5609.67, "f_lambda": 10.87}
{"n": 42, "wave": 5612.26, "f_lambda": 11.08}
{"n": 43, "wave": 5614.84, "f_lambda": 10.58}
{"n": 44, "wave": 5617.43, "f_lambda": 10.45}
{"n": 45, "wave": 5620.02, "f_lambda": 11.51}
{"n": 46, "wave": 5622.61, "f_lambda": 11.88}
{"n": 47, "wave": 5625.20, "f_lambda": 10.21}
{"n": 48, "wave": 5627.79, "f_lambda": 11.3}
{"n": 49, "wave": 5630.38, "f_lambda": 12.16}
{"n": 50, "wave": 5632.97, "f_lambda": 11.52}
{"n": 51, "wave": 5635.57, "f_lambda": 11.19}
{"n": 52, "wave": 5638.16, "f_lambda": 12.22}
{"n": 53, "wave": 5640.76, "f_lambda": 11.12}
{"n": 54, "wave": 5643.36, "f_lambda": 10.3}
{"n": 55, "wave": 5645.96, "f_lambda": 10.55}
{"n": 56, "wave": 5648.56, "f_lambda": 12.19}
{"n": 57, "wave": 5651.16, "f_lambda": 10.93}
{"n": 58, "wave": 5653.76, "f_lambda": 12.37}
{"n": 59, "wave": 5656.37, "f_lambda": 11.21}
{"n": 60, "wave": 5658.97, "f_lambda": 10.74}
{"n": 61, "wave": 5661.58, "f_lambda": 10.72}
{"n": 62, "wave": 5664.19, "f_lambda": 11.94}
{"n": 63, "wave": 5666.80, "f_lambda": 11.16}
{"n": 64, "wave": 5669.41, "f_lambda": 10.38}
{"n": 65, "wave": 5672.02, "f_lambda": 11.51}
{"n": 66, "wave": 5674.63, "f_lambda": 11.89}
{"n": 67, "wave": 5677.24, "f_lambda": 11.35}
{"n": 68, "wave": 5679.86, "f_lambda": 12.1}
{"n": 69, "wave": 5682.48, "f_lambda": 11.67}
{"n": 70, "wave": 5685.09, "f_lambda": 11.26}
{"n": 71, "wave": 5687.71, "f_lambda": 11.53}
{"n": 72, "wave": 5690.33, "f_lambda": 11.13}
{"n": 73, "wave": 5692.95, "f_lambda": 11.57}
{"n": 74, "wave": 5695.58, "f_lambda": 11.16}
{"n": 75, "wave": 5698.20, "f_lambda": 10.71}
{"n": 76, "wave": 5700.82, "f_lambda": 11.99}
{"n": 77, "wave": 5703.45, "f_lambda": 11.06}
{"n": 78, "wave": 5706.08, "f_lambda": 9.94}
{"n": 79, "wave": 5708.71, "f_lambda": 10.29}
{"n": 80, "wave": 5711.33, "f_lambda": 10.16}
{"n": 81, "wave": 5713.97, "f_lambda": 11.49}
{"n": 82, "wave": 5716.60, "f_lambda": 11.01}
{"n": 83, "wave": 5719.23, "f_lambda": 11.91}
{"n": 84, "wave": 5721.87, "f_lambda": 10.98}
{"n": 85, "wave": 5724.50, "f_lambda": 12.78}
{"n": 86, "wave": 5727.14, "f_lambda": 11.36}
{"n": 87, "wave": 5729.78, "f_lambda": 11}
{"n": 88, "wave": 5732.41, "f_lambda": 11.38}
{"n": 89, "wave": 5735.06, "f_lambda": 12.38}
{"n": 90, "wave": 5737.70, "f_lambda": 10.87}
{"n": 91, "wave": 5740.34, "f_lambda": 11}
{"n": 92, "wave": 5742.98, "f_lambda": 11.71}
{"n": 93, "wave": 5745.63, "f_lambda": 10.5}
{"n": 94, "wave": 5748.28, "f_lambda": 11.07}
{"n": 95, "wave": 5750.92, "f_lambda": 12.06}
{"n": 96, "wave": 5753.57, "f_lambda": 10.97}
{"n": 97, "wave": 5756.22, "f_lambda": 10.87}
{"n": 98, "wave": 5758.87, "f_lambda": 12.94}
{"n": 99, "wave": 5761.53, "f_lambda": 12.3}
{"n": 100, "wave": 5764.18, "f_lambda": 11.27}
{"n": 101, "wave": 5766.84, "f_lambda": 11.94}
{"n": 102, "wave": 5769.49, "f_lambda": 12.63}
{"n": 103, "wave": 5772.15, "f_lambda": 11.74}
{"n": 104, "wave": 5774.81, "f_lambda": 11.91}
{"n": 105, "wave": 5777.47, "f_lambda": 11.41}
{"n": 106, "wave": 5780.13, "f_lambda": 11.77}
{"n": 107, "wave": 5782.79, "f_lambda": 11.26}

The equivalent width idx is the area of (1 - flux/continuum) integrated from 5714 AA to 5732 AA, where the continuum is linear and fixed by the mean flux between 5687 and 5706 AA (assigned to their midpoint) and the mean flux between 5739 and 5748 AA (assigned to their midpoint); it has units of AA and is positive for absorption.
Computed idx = -0.6 AA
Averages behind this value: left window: 11.2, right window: 11.1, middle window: 11.5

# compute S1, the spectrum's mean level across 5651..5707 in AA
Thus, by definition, 11.3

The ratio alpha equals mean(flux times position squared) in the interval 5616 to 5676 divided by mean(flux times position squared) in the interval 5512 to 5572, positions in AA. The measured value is 1.0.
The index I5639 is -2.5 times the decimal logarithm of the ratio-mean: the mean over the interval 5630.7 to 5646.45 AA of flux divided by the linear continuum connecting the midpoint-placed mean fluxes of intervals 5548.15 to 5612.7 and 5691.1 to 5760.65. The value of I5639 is -0.01 mag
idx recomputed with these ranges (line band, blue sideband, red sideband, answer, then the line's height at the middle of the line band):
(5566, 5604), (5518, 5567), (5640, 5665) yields 2.04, 11.4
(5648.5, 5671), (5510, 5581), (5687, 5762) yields 0.14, 11.3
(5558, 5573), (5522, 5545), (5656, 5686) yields 0.73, 11.5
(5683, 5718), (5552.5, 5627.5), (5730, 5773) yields 1.05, 11.4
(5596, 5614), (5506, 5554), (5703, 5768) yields 0.89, 11.4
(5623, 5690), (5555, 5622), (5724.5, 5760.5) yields -1.25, 11.1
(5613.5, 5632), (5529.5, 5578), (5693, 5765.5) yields 0.34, 11.4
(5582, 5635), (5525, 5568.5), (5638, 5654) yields 2.03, 11.3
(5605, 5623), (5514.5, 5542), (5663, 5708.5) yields 0.44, 11.3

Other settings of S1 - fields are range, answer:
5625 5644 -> 11.3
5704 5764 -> 11.3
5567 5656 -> 11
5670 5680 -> 11.6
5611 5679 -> 11.3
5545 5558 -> 11.7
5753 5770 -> 11.8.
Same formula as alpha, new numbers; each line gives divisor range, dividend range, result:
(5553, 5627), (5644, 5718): 1.06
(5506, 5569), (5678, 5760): 1.06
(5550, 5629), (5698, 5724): 1.05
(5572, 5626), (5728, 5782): 1.13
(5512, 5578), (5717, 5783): 1.10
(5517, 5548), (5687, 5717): 1.02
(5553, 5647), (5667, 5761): 1.07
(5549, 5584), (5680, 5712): 1.03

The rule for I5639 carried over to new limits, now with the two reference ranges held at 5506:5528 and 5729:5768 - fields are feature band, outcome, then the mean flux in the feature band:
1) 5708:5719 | 0.05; 10.9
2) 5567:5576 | 0.07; 10.5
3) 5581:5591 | 0.05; 10.7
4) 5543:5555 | -0.05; 11.8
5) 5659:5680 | 0.01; 11.3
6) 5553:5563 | 0.00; 11.3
